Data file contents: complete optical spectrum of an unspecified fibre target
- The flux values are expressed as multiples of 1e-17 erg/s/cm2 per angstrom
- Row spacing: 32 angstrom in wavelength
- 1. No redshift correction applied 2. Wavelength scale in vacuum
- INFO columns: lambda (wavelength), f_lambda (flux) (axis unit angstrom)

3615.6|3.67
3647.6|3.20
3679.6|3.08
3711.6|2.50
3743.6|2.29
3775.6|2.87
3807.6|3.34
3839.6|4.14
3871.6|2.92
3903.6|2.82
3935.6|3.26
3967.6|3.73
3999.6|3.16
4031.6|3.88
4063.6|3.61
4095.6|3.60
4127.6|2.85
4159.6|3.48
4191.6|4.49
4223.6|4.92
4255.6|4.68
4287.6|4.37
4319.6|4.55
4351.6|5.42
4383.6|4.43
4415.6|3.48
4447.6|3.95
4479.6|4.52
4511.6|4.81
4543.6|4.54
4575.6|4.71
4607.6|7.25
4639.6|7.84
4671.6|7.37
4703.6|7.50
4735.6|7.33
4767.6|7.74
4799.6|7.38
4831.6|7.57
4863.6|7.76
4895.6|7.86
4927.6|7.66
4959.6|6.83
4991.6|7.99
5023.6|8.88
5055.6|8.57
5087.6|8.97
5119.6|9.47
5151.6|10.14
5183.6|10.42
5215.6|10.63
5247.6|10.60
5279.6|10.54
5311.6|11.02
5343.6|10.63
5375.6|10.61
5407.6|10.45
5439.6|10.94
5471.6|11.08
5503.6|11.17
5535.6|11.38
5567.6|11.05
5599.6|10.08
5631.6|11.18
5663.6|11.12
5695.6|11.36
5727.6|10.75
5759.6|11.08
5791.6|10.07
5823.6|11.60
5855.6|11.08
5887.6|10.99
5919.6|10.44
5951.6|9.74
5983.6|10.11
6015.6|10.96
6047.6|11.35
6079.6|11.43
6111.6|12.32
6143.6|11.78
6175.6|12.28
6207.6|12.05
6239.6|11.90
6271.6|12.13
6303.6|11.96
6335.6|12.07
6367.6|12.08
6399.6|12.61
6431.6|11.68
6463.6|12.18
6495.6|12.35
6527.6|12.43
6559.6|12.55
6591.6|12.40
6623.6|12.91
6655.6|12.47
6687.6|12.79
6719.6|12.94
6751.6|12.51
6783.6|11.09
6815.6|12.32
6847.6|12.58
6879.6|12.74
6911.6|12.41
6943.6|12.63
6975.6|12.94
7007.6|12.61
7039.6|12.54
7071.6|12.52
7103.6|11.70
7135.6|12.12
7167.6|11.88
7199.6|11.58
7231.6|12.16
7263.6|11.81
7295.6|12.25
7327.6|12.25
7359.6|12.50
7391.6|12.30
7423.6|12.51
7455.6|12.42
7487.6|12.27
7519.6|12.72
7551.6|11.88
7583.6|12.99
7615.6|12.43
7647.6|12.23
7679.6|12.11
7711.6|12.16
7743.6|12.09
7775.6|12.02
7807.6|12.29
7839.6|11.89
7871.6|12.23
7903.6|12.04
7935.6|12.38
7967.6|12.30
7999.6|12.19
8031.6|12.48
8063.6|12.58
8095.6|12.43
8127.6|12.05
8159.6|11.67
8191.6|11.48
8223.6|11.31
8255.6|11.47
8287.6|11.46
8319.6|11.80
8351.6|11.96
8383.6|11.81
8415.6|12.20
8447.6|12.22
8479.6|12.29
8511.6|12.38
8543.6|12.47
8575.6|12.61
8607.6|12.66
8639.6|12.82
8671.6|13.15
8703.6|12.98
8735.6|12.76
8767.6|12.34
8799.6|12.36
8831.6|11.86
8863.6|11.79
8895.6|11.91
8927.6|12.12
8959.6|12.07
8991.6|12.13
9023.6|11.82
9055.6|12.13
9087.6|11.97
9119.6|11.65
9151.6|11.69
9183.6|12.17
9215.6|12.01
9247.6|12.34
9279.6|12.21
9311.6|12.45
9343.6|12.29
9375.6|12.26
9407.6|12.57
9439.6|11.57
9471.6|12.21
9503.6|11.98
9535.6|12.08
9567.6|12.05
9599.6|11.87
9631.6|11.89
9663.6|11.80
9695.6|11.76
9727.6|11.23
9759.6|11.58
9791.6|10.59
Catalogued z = 0.15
